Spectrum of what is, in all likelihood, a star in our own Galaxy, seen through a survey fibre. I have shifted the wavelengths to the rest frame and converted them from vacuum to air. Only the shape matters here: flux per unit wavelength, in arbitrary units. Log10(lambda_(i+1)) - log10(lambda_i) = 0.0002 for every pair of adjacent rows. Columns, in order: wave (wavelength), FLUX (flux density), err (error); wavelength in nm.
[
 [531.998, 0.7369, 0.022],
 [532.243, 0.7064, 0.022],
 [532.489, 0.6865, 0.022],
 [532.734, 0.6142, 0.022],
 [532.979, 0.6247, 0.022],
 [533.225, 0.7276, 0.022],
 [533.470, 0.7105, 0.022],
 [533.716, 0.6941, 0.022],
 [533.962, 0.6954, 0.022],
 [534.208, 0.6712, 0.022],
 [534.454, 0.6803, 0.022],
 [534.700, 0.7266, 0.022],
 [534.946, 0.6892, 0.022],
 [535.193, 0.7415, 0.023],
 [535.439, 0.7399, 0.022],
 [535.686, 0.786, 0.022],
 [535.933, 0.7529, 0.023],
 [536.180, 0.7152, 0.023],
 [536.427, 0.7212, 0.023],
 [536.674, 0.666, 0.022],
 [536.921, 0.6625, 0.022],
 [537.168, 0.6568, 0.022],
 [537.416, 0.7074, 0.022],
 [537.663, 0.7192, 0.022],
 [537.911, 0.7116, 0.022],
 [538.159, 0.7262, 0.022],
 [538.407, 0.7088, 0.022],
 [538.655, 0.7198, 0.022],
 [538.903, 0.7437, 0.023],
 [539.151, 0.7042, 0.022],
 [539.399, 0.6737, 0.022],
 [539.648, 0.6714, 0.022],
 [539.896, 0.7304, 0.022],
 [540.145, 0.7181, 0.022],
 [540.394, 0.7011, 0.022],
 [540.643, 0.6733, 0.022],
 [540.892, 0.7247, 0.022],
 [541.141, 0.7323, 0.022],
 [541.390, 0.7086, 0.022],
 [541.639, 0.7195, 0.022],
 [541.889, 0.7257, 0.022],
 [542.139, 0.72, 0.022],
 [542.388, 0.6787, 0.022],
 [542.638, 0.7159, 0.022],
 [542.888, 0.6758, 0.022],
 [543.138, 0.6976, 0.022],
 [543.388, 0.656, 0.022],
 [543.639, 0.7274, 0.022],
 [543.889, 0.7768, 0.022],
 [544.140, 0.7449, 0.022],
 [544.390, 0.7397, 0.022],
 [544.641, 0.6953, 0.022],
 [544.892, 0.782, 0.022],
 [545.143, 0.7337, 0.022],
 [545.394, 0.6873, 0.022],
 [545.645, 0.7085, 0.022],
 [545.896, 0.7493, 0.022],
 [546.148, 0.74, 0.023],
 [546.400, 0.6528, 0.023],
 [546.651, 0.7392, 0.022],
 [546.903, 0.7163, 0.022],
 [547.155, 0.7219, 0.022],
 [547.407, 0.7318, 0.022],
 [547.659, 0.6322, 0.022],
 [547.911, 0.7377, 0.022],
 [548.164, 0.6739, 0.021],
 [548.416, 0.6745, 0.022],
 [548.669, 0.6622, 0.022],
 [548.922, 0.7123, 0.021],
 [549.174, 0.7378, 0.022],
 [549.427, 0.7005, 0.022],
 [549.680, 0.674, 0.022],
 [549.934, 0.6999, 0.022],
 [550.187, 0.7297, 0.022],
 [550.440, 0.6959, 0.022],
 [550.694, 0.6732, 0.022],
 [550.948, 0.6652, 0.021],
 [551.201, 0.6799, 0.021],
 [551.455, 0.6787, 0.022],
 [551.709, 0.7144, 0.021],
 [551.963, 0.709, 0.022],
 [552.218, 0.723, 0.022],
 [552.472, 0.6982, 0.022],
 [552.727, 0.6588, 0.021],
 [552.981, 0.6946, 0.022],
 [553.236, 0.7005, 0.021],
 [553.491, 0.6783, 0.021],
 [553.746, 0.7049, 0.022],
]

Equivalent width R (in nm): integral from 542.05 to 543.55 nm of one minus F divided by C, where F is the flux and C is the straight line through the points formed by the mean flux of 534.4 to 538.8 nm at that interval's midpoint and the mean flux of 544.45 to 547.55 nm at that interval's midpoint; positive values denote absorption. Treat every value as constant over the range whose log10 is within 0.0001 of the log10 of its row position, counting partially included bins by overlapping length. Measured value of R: 0.058 nm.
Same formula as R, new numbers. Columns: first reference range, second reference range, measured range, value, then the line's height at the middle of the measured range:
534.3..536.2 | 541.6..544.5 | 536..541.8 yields 0.13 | 0.722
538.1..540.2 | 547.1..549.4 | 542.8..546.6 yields -0.09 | 0.703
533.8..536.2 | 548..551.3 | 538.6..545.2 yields -0.08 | 0.706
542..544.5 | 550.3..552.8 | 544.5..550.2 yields -0.05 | 0.702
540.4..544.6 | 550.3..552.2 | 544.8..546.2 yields -0.05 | 0.705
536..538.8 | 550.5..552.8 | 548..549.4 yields 0.00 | 0.692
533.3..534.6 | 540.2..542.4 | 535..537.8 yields -0.06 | 0.699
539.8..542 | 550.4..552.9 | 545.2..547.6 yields -0.04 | 0.702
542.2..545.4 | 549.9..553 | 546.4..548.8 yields 0.03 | 0.706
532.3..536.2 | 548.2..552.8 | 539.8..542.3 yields -0.06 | 0.699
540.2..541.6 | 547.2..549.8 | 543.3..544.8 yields -0.05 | 0.703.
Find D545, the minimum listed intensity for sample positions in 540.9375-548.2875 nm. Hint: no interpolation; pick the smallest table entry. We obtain 0.6322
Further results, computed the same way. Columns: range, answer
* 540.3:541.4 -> 0.6733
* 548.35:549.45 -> 0.6622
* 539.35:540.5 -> 0.6714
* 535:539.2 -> 0.6568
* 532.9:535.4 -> 0.6247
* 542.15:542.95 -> 0.6758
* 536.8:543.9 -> 0.656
